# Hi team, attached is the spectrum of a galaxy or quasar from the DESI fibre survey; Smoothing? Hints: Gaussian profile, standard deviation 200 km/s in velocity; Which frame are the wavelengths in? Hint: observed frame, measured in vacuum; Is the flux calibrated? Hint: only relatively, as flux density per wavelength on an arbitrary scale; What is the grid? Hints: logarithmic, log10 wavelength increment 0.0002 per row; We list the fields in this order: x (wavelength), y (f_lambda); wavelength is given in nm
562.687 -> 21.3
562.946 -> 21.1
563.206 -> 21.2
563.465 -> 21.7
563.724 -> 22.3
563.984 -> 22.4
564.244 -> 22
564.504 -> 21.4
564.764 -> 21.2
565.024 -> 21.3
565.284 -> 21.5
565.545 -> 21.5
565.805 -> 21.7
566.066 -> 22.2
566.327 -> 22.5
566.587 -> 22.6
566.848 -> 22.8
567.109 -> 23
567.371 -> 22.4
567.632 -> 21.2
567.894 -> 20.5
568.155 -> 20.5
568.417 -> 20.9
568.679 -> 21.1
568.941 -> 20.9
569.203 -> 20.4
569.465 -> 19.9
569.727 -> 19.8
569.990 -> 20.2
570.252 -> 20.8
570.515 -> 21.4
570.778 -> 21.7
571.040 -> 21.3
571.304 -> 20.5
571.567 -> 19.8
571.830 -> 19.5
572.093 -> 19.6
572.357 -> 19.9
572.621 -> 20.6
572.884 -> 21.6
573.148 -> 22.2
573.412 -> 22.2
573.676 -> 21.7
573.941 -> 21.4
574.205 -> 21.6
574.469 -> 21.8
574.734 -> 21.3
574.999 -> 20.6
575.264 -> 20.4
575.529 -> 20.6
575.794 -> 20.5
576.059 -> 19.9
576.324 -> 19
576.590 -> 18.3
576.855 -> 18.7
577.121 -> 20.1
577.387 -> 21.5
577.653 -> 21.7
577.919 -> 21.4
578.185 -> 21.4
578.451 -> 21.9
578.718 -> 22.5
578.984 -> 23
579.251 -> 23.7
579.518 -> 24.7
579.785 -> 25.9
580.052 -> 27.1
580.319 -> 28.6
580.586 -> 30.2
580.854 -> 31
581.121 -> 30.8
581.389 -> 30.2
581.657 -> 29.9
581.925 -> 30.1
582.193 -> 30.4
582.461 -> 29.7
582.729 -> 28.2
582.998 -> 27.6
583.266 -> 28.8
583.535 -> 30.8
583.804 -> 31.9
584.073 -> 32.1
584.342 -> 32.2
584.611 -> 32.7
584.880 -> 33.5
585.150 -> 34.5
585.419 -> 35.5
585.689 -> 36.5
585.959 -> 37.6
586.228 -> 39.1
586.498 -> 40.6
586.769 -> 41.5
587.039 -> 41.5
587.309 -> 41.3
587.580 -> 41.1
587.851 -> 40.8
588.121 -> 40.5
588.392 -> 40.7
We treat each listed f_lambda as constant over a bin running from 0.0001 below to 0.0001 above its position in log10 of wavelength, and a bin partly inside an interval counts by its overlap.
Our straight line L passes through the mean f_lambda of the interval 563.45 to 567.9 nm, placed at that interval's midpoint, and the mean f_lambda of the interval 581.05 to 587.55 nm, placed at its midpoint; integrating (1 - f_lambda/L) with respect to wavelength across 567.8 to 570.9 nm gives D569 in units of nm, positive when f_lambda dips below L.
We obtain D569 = 0.46 nm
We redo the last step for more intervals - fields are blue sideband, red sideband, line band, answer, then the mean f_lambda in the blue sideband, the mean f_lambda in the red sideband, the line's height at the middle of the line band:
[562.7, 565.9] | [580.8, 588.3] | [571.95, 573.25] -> 0.296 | 21.6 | 34.4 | 26.8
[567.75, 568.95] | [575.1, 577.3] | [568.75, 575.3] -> -0.186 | 20.8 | 19.7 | 20.3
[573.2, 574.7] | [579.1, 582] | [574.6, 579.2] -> 0.717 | 21.7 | 28.3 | 24.7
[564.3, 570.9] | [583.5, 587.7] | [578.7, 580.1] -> 0.305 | 21.3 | 36.5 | 31.3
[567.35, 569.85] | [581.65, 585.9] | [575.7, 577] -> 0.348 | 20.7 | 31.7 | 26.3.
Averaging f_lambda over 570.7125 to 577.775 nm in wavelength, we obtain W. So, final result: 20.7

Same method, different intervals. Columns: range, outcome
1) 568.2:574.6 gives 20.9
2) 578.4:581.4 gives 26.6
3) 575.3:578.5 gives 20.4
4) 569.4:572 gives 20.5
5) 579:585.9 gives 30.2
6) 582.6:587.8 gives 35.2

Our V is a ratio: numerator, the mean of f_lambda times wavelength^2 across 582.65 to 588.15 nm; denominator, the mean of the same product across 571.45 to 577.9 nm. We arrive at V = 1.79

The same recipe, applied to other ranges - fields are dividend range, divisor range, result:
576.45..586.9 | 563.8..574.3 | 1.42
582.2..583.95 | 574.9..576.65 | 1.52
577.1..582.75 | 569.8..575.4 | 1.28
